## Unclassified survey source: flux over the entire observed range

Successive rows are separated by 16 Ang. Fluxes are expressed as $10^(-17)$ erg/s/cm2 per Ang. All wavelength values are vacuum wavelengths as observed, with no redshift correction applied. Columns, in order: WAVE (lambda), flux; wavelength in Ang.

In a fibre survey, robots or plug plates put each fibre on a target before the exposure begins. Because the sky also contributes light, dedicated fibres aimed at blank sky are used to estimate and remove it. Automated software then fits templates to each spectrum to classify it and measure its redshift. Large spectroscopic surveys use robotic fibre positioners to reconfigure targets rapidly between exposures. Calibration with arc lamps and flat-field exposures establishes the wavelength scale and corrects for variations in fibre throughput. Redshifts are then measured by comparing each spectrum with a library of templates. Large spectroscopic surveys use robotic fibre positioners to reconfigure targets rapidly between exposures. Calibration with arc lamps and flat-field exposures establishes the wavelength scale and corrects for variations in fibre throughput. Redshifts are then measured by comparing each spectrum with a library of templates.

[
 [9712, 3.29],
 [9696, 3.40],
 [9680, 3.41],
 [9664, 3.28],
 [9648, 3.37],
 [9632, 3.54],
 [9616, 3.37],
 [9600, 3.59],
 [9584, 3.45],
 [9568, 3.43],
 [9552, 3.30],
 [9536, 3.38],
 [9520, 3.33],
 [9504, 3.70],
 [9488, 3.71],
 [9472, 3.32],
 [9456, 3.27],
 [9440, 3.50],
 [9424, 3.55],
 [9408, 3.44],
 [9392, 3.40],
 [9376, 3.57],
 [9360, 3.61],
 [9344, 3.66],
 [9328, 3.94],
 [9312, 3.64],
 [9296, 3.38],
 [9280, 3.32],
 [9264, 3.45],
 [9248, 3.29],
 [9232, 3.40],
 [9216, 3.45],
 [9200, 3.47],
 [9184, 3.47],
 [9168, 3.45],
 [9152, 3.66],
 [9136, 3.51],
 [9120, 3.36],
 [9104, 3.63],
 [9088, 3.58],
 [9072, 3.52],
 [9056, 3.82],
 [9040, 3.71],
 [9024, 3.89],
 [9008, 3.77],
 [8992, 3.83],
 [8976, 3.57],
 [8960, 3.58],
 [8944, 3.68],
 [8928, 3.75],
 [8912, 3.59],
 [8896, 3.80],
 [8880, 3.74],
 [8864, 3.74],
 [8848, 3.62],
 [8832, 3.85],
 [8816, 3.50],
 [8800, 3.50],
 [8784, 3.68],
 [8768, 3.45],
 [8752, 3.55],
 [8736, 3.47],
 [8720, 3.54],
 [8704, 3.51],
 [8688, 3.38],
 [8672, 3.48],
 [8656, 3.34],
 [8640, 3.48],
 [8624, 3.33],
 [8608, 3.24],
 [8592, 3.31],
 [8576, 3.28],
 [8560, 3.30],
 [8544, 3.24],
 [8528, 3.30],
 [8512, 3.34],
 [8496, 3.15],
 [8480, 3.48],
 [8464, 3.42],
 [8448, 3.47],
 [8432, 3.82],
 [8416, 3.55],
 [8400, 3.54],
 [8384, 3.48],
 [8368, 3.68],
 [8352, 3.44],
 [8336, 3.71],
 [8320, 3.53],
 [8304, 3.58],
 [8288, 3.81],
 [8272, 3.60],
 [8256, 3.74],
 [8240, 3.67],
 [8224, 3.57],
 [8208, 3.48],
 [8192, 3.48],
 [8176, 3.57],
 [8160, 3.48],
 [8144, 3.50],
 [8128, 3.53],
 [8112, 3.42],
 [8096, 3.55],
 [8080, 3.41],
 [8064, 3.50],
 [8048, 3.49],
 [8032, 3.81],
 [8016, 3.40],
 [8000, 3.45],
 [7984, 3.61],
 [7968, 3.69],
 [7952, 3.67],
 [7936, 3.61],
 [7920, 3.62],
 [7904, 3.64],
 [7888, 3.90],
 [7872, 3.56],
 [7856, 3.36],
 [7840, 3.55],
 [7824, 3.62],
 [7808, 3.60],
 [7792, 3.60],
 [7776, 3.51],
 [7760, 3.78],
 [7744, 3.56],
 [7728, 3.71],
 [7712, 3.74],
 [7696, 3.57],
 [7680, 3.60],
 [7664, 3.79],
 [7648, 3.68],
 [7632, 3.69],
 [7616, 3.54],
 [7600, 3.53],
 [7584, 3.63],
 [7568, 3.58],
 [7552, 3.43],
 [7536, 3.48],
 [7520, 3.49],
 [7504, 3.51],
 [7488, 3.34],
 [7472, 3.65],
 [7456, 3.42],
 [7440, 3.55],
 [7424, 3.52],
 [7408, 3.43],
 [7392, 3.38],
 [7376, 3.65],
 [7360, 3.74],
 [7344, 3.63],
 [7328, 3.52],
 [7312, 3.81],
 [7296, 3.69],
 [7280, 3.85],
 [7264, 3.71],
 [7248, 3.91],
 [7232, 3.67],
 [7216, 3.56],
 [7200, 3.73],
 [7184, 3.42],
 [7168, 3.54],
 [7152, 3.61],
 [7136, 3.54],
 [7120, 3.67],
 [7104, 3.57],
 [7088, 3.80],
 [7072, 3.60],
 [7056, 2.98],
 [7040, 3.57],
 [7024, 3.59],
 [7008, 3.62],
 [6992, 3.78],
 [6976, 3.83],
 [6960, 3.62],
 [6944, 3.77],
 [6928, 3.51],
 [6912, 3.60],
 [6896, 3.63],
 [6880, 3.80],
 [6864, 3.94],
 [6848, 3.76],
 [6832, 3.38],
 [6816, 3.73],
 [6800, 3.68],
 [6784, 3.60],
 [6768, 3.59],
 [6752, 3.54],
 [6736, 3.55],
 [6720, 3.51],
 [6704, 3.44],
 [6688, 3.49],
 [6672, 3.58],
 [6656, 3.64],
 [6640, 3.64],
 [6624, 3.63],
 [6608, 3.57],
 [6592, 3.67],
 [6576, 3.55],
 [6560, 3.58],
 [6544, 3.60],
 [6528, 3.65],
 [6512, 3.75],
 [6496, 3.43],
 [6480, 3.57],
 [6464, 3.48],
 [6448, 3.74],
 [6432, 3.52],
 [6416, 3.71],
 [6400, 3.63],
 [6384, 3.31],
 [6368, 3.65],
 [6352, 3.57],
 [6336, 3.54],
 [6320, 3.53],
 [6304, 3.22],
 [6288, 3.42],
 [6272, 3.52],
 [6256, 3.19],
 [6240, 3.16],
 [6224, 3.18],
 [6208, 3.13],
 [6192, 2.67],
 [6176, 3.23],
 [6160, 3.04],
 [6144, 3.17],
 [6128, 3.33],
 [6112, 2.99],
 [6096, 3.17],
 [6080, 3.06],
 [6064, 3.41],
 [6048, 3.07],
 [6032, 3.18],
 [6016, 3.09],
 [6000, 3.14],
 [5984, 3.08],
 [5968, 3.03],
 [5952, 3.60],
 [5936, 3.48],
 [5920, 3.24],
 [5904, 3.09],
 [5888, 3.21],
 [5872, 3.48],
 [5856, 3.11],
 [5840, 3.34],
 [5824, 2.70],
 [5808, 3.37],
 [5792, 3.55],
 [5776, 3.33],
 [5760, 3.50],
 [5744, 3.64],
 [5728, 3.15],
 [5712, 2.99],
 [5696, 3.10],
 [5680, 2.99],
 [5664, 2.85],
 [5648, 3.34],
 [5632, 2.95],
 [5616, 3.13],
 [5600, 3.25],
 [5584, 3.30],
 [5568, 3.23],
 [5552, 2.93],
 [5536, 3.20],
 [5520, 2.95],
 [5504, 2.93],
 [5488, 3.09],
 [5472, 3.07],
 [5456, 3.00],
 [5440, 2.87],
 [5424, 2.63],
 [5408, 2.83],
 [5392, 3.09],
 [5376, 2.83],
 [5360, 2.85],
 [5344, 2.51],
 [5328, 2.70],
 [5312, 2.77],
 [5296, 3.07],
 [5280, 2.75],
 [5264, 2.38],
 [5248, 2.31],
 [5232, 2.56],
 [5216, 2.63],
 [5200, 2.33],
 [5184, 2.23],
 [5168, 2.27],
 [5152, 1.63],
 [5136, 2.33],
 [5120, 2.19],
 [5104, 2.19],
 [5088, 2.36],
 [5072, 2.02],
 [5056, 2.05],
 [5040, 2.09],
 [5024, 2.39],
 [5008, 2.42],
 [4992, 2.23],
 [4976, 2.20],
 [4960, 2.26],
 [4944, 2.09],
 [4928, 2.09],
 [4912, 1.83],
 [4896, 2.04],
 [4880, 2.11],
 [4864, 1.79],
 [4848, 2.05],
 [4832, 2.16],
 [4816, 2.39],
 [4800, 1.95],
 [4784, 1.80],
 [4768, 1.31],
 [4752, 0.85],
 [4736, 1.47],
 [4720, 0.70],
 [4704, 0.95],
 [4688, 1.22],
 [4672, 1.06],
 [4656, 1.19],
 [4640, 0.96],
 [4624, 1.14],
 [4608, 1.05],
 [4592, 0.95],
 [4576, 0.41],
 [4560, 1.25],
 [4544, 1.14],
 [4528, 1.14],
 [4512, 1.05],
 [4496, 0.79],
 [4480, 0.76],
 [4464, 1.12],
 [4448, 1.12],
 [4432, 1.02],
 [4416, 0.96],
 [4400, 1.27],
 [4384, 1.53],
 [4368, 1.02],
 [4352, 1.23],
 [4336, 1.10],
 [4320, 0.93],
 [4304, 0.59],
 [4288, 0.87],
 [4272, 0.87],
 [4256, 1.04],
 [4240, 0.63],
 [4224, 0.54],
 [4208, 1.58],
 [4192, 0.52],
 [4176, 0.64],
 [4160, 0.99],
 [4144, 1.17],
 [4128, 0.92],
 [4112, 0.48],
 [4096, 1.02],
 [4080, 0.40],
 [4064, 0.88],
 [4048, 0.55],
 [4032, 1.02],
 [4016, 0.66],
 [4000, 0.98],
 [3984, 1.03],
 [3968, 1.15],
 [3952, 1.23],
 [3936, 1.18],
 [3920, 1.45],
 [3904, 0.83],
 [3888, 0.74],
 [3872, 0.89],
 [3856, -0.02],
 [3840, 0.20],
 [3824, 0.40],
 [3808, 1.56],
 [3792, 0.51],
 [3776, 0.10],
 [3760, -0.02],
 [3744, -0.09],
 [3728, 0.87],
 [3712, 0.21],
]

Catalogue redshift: 0.197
